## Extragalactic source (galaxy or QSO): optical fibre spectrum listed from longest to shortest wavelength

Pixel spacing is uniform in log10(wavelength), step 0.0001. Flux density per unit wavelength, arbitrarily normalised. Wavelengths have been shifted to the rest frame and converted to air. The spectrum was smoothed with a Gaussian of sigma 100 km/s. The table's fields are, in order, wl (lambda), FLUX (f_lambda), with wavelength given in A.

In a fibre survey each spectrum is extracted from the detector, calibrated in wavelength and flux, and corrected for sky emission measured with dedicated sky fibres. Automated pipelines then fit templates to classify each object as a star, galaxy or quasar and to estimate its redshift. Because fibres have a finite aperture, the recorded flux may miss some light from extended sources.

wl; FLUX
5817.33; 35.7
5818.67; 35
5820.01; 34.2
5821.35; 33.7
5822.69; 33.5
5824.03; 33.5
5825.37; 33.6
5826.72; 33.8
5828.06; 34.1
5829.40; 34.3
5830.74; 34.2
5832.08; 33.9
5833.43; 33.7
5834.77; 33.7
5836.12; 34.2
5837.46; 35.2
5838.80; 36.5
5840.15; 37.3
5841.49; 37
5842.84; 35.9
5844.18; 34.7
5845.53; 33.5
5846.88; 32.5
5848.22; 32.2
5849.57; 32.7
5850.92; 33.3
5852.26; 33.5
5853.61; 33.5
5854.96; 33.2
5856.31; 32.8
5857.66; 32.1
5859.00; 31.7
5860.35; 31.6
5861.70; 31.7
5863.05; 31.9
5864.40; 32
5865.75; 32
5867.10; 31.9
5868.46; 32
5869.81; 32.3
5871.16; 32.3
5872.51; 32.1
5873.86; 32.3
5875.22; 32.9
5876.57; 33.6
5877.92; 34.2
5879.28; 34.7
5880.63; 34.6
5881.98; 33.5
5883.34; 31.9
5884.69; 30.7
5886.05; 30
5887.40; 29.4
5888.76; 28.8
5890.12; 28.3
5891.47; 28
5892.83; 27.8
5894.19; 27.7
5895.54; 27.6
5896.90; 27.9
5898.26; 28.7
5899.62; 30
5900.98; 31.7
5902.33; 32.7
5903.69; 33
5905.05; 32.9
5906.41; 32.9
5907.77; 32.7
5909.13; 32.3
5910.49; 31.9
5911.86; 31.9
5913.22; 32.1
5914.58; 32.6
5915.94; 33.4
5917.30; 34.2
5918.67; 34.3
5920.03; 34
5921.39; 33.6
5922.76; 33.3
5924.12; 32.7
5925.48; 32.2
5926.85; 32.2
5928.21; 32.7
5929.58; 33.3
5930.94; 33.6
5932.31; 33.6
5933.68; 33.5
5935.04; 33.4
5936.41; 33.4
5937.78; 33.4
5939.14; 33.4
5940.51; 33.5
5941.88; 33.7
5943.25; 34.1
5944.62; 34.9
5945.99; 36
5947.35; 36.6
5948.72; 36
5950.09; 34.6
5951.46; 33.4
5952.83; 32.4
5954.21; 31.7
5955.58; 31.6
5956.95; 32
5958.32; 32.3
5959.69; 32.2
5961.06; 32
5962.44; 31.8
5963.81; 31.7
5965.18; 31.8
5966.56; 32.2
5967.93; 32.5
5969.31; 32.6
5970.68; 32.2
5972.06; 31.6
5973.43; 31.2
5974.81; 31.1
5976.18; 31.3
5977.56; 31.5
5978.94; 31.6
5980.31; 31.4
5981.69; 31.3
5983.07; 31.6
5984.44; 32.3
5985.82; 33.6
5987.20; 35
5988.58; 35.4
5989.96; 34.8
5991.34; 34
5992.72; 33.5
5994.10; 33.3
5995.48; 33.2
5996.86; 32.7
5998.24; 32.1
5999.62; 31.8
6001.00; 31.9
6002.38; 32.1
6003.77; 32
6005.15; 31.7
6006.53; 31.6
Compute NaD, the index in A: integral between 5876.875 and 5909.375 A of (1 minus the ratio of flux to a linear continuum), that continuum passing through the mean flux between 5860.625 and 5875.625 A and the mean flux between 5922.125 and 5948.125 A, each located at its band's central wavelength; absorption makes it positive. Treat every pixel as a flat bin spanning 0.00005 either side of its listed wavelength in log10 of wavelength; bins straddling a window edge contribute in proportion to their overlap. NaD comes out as 1.7 A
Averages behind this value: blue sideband 32.1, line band 30.9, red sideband 33.7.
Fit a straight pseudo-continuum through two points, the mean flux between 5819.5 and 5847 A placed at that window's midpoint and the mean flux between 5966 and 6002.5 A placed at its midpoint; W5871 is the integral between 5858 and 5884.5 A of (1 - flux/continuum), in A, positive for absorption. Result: 1.1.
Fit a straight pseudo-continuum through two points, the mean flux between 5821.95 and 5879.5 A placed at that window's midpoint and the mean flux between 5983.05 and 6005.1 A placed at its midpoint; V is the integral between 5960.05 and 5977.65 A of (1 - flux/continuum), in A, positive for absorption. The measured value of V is 0.7 A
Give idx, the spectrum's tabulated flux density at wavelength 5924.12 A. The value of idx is 32.7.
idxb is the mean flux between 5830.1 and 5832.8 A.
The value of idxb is 34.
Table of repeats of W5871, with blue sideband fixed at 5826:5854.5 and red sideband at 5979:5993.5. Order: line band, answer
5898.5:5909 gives 0.5 A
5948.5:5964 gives 0.4 A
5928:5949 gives -0.3 A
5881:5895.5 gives 1.8 A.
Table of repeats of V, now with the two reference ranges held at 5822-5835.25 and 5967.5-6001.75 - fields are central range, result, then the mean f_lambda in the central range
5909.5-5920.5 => 0.0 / 33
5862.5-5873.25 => 0.5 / 32.1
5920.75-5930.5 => 0.0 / 32.9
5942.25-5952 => -0.7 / 35.1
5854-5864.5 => 0.4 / 32.2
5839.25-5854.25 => -0.2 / 34.2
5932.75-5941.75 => -0.1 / 33.5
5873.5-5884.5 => 0.0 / 33.4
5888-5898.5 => 1.6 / 28.1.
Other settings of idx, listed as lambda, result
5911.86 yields 31.9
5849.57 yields 32.7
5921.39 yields 33.6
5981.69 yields 31.3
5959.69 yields 32.2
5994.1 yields 33.3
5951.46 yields 33.4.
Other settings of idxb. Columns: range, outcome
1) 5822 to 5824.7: 33.5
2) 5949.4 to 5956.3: 32.7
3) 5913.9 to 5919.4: 33.6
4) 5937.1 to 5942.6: 33.5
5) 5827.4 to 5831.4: 34.2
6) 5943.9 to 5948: 35.9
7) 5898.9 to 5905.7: 32.1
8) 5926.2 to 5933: 33.1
